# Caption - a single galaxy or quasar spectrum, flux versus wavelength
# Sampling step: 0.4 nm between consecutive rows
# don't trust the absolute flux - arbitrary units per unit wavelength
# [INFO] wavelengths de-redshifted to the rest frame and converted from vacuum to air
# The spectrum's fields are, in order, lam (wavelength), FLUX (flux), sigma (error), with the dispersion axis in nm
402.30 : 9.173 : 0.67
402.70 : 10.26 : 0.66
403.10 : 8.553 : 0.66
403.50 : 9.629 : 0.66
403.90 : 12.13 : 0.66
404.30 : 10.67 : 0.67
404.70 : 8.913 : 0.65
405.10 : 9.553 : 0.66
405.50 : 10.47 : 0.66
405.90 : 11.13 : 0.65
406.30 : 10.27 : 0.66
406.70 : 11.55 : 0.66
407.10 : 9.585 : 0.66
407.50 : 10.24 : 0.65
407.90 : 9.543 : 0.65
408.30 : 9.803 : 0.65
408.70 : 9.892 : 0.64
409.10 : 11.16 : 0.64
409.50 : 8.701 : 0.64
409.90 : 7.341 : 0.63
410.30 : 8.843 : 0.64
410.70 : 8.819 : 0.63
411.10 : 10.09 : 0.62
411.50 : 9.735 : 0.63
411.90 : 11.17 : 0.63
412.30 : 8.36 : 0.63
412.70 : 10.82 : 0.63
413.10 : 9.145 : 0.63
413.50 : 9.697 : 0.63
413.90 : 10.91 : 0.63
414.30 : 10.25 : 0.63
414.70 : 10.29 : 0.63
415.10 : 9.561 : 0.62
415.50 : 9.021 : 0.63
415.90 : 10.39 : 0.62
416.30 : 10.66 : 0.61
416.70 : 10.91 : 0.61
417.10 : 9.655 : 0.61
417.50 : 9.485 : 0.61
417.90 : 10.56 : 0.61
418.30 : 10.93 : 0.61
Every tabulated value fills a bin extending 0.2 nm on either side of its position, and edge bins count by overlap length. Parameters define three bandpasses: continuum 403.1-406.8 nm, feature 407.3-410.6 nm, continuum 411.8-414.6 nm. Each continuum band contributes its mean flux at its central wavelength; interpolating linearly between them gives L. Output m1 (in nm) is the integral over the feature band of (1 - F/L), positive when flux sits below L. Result 0.25 nm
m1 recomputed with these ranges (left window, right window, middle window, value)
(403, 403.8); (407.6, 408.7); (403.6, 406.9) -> -0.319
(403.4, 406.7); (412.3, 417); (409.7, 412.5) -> 0.276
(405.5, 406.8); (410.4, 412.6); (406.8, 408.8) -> 0.113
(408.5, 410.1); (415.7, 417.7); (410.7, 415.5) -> -0.076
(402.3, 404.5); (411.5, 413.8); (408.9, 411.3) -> 0.191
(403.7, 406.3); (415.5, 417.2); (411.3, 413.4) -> 0.103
